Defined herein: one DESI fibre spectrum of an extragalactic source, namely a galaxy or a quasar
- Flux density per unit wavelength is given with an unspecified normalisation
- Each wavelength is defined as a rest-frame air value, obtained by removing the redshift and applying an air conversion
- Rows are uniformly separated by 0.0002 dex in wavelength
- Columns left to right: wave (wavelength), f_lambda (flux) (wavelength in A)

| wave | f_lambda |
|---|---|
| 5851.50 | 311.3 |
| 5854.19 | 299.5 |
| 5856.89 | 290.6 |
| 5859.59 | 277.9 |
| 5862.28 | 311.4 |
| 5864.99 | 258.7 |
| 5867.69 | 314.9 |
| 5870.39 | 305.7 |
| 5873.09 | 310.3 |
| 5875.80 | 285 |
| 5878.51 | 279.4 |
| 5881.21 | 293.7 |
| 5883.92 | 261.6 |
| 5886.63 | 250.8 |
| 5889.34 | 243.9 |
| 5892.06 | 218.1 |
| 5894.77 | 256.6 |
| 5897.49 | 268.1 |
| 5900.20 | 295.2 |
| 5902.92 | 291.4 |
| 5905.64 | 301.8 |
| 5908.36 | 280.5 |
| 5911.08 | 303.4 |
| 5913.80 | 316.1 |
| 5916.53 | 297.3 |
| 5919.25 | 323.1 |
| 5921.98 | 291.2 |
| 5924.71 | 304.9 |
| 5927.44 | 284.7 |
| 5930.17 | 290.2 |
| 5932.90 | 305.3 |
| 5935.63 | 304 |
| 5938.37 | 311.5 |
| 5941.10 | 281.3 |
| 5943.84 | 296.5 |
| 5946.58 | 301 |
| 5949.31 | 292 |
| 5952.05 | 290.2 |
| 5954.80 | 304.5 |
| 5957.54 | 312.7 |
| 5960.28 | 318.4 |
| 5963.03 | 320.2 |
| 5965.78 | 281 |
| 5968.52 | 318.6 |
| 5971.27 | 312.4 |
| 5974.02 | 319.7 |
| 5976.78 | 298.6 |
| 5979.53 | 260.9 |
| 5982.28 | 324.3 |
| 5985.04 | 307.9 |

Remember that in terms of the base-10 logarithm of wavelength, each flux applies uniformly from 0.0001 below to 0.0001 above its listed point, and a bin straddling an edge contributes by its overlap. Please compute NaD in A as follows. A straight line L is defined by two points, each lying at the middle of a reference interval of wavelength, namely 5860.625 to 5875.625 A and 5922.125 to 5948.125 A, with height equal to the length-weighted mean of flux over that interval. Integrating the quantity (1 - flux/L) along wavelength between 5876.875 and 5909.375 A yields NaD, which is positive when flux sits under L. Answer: 3.1 A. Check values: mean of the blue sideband 299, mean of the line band 270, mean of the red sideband 297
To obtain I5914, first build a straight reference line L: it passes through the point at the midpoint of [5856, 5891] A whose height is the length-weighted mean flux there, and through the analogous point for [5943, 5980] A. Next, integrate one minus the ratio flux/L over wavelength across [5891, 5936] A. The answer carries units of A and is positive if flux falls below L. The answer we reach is 0.3 A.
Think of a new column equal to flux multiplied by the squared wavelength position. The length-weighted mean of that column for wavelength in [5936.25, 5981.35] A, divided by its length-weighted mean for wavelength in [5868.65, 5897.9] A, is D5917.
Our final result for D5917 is 1.14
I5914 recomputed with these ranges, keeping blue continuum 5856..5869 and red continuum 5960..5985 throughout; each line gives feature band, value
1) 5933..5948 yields 0.1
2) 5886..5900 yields 2.1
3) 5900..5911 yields 0.1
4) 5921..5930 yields 0.2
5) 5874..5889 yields 1.0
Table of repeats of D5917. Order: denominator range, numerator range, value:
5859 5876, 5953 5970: 1.08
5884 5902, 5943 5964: 1.21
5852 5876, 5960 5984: 1.07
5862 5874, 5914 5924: 1.04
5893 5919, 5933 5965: 1.06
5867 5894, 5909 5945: 1.11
